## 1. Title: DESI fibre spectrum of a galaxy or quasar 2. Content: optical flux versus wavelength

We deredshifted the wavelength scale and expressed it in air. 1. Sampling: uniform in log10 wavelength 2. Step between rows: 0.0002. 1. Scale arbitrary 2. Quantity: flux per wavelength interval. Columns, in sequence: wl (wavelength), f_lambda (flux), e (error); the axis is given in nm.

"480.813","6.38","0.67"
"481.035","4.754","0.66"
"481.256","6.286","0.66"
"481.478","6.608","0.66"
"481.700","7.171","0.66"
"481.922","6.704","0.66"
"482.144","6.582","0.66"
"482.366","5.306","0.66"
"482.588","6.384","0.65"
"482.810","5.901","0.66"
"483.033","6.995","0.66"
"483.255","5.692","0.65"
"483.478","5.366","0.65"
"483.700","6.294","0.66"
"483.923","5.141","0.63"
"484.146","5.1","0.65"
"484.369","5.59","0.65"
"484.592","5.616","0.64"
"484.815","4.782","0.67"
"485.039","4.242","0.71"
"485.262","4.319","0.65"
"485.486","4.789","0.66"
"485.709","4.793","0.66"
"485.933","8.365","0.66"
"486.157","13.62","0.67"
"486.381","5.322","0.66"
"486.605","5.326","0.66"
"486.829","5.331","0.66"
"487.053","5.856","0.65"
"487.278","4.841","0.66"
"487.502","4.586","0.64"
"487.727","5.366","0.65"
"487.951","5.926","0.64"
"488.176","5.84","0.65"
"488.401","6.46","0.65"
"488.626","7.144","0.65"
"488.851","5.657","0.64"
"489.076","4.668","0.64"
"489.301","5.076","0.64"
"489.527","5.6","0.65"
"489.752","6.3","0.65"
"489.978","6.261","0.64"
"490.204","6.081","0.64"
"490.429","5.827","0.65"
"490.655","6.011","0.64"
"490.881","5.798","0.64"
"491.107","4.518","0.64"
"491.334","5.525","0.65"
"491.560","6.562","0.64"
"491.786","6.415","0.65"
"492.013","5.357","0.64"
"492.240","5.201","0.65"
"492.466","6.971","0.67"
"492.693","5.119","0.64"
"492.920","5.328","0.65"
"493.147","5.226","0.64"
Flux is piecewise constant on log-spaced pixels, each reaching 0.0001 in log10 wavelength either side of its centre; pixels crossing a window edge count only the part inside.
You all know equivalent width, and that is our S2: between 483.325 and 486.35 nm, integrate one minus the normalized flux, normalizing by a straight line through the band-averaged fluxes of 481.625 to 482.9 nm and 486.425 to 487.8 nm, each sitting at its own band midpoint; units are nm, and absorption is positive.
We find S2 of -0.15 nm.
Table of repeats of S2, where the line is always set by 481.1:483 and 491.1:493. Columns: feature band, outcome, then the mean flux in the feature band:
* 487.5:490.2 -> 0.06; 5.8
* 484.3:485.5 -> 0.25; 4.87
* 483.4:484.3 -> 0.11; 5.49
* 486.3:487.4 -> 0.13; 5.33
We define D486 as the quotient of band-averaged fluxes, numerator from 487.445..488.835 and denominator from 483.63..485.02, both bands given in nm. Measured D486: 1.1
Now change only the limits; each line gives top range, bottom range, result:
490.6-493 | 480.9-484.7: 0.96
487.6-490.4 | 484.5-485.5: 1.24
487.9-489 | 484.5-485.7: 1.30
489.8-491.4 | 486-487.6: 0.89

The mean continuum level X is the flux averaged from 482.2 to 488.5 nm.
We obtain 5.83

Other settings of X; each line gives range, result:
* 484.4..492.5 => 5.83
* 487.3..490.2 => 5.73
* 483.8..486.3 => 6.03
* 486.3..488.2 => 5.36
